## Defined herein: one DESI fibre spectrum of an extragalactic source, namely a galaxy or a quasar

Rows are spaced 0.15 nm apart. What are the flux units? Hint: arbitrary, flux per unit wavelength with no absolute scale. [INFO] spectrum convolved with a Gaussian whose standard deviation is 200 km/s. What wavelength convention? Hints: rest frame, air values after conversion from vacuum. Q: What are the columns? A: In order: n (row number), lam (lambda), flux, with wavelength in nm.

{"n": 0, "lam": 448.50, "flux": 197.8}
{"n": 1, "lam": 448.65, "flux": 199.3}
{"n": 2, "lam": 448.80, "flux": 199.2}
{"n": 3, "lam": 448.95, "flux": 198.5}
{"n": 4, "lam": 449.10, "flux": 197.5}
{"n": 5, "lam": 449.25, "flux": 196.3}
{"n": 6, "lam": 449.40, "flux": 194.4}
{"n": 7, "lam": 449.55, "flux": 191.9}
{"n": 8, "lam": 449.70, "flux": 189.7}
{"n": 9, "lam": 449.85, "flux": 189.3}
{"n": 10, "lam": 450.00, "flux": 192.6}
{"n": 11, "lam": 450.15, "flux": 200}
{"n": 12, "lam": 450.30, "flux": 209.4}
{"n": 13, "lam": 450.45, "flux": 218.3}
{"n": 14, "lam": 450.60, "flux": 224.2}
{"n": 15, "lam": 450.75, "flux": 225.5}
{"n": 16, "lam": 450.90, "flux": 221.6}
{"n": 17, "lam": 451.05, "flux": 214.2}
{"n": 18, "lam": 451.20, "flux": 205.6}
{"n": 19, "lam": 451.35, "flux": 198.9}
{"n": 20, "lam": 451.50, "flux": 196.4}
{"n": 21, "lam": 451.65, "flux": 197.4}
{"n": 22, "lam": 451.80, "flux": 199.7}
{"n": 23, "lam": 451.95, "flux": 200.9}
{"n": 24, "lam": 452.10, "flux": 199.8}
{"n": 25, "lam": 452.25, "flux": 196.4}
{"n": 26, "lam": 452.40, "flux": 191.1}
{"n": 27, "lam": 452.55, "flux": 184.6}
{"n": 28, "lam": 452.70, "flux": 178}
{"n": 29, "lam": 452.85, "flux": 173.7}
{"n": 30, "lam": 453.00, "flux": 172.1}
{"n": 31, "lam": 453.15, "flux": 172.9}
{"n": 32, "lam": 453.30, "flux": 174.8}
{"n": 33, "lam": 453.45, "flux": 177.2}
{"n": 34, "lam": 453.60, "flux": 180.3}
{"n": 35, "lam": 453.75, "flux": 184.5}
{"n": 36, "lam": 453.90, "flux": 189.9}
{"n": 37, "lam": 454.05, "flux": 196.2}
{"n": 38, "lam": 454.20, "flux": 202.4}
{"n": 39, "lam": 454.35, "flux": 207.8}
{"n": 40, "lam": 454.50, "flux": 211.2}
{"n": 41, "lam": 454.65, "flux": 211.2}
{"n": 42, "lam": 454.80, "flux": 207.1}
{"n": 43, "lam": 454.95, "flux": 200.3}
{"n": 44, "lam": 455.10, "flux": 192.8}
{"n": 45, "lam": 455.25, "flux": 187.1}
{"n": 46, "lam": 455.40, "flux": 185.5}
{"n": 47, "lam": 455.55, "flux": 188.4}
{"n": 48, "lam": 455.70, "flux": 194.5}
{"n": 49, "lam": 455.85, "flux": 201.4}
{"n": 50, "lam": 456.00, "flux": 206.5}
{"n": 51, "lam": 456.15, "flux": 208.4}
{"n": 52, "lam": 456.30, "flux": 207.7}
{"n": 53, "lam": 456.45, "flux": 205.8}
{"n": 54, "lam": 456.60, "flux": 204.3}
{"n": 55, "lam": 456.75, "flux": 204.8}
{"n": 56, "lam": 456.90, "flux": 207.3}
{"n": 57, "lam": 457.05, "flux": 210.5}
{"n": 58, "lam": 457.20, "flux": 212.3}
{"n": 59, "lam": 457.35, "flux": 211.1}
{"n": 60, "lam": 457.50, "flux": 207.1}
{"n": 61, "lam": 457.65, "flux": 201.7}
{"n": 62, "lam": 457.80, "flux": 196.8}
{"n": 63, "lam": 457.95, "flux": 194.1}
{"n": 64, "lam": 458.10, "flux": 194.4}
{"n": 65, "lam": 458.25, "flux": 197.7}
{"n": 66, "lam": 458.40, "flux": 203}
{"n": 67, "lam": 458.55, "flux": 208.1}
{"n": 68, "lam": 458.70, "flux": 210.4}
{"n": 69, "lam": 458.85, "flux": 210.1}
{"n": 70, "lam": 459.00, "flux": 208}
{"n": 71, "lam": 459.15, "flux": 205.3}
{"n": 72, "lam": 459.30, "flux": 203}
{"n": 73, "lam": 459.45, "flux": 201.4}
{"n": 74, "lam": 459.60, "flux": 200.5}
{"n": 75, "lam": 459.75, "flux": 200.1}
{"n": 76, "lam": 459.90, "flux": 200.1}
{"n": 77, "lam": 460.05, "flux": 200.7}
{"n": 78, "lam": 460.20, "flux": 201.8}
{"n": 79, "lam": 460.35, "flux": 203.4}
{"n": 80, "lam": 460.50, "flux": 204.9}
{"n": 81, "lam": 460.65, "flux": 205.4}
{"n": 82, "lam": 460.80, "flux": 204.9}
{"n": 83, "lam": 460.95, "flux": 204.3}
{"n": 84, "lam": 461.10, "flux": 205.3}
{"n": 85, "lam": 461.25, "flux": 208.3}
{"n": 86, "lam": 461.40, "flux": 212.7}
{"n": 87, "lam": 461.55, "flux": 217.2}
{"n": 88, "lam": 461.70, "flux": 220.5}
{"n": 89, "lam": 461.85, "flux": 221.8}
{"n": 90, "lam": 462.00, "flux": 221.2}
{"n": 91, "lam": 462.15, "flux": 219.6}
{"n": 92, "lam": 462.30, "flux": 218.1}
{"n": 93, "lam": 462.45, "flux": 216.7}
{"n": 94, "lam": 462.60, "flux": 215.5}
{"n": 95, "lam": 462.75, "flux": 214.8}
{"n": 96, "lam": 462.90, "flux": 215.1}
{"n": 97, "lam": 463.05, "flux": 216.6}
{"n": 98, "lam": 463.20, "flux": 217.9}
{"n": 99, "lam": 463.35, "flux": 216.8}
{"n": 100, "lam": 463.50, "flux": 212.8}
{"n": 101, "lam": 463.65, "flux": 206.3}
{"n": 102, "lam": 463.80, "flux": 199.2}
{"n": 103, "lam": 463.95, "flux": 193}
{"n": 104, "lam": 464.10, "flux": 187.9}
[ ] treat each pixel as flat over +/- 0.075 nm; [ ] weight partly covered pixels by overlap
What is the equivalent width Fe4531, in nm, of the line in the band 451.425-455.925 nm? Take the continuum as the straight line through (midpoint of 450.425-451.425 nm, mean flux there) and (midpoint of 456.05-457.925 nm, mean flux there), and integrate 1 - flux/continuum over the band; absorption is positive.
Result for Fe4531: 0.41 nm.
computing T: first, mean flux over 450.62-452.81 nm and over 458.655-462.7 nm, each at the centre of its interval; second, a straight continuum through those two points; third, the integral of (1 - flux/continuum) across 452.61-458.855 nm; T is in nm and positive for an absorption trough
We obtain 0.22 nm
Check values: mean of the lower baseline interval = 201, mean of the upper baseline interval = 209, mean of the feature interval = 197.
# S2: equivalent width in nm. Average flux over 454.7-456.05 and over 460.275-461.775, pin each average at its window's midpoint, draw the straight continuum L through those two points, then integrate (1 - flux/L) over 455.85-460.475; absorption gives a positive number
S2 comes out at -0.04 nm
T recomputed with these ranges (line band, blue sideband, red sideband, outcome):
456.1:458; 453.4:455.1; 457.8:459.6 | -0.05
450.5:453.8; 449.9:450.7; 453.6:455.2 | 0.17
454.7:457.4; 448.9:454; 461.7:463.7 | 0.03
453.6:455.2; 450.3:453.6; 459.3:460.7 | -0.01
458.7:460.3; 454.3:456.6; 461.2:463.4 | 0.05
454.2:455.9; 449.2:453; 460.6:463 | 0.05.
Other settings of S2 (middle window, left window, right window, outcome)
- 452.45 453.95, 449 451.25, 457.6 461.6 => 0.19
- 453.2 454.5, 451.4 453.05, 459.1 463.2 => 0.03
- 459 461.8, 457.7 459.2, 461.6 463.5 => 0.05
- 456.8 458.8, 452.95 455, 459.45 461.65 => -0.05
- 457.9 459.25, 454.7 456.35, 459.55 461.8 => 0.00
